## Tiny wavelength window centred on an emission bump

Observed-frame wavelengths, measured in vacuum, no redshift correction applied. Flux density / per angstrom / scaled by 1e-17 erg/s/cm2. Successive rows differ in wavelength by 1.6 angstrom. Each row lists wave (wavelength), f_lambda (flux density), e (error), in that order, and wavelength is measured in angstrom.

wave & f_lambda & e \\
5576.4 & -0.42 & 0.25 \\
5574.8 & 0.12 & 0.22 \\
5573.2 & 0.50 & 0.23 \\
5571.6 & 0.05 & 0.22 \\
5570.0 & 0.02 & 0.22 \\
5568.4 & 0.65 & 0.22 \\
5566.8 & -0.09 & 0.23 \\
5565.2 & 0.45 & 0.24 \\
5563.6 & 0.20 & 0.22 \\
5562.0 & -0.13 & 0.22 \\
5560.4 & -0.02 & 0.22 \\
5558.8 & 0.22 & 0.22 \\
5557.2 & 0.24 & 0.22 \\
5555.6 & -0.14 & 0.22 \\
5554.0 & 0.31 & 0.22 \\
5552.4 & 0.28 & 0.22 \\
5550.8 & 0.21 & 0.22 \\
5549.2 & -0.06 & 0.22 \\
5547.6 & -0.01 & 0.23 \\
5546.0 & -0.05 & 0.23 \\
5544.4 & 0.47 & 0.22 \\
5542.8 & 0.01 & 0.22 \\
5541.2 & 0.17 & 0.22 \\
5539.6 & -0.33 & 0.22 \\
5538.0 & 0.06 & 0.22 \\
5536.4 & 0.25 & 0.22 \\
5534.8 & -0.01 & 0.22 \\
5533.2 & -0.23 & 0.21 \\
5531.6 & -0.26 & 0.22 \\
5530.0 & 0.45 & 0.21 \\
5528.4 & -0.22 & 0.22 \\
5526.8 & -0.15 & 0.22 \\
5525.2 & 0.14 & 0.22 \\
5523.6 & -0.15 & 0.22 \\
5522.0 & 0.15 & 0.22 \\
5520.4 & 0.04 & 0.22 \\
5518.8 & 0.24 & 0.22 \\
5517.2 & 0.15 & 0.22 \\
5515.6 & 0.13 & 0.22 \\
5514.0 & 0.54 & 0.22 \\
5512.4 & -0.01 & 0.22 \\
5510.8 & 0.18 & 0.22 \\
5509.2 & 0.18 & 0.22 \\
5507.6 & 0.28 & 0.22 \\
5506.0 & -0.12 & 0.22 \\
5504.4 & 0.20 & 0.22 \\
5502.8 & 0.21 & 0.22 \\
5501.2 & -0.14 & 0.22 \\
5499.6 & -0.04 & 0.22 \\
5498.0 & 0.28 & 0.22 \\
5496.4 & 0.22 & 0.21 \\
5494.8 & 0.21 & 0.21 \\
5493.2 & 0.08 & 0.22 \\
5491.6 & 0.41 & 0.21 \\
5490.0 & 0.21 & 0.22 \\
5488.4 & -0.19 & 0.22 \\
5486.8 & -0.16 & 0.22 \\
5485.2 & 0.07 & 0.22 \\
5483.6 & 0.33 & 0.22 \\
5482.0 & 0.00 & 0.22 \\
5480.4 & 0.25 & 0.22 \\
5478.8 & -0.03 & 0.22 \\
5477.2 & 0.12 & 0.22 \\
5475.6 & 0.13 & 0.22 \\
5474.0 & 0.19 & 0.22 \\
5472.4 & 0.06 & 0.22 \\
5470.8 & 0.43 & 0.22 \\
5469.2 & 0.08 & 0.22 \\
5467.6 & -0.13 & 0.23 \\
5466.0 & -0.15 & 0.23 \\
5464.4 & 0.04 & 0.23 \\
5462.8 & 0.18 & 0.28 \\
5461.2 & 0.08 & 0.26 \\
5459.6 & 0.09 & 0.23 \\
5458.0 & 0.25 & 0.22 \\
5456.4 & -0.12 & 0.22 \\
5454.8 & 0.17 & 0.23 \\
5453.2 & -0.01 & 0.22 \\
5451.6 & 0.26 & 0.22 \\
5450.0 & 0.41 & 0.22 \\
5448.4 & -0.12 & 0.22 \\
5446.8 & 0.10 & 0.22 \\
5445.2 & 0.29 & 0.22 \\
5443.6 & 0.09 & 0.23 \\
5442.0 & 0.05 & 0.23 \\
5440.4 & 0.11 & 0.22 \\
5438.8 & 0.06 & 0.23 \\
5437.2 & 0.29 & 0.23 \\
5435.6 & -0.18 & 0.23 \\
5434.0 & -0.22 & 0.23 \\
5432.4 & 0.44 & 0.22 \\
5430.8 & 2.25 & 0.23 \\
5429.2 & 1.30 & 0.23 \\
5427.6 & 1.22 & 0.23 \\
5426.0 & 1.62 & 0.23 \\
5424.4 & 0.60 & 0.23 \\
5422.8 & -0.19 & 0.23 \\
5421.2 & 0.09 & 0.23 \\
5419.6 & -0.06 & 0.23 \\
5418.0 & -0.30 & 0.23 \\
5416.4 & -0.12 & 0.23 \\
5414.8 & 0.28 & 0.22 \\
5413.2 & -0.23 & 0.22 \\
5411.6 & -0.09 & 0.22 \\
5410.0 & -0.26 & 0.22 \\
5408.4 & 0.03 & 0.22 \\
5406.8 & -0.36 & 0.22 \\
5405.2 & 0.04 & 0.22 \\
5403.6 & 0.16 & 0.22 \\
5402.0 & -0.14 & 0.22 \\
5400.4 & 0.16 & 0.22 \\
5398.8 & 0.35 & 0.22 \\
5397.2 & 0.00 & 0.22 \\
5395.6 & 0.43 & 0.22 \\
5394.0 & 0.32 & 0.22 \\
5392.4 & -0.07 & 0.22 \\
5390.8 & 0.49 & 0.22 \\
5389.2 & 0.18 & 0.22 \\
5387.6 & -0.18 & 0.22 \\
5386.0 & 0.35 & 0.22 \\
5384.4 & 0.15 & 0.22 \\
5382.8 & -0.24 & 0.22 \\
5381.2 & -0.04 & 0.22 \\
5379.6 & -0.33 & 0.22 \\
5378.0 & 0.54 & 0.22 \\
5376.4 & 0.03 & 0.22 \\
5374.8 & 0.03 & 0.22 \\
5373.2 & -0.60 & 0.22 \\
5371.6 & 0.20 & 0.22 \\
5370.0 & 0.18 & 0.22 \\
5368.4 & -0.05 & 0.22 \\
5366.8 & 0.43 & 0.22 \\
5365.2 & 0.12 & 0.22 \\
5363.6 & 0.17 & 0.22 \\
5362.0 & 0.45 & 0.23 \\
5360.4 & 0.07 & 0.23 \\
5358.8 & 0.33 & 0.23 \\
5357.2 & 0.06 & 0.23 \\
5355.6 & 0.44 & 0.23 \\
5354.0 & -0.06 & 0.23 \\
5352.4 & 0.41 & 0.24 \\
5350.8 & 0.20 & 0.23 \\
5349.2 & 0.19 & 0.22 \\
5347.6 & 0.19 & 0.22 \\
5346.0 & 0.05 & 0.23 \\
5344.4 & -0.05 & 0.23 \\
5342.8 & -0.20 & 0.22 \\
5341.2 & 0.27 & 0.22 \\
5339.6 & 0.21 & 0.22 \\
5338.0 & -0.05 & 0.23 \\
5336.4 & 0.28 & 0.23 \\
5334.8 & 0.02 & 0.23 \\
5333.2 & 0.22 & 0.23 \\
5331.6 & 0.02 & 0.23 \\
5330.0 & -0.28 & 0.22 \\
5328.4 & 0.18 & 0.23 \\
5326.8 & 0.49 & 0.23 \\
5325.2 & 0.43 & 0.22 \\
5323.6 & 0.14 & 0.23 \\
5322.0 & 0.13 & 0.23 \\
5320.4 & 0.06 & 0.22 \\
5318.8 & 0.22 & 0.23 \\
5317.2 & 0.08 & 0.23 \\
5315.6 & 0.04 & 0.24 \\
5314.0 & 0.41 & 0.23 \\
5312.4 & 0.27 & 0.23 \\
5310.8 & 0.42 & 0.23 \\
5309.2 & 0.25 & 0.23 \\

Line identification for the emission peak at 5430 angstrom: [O II] 3727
